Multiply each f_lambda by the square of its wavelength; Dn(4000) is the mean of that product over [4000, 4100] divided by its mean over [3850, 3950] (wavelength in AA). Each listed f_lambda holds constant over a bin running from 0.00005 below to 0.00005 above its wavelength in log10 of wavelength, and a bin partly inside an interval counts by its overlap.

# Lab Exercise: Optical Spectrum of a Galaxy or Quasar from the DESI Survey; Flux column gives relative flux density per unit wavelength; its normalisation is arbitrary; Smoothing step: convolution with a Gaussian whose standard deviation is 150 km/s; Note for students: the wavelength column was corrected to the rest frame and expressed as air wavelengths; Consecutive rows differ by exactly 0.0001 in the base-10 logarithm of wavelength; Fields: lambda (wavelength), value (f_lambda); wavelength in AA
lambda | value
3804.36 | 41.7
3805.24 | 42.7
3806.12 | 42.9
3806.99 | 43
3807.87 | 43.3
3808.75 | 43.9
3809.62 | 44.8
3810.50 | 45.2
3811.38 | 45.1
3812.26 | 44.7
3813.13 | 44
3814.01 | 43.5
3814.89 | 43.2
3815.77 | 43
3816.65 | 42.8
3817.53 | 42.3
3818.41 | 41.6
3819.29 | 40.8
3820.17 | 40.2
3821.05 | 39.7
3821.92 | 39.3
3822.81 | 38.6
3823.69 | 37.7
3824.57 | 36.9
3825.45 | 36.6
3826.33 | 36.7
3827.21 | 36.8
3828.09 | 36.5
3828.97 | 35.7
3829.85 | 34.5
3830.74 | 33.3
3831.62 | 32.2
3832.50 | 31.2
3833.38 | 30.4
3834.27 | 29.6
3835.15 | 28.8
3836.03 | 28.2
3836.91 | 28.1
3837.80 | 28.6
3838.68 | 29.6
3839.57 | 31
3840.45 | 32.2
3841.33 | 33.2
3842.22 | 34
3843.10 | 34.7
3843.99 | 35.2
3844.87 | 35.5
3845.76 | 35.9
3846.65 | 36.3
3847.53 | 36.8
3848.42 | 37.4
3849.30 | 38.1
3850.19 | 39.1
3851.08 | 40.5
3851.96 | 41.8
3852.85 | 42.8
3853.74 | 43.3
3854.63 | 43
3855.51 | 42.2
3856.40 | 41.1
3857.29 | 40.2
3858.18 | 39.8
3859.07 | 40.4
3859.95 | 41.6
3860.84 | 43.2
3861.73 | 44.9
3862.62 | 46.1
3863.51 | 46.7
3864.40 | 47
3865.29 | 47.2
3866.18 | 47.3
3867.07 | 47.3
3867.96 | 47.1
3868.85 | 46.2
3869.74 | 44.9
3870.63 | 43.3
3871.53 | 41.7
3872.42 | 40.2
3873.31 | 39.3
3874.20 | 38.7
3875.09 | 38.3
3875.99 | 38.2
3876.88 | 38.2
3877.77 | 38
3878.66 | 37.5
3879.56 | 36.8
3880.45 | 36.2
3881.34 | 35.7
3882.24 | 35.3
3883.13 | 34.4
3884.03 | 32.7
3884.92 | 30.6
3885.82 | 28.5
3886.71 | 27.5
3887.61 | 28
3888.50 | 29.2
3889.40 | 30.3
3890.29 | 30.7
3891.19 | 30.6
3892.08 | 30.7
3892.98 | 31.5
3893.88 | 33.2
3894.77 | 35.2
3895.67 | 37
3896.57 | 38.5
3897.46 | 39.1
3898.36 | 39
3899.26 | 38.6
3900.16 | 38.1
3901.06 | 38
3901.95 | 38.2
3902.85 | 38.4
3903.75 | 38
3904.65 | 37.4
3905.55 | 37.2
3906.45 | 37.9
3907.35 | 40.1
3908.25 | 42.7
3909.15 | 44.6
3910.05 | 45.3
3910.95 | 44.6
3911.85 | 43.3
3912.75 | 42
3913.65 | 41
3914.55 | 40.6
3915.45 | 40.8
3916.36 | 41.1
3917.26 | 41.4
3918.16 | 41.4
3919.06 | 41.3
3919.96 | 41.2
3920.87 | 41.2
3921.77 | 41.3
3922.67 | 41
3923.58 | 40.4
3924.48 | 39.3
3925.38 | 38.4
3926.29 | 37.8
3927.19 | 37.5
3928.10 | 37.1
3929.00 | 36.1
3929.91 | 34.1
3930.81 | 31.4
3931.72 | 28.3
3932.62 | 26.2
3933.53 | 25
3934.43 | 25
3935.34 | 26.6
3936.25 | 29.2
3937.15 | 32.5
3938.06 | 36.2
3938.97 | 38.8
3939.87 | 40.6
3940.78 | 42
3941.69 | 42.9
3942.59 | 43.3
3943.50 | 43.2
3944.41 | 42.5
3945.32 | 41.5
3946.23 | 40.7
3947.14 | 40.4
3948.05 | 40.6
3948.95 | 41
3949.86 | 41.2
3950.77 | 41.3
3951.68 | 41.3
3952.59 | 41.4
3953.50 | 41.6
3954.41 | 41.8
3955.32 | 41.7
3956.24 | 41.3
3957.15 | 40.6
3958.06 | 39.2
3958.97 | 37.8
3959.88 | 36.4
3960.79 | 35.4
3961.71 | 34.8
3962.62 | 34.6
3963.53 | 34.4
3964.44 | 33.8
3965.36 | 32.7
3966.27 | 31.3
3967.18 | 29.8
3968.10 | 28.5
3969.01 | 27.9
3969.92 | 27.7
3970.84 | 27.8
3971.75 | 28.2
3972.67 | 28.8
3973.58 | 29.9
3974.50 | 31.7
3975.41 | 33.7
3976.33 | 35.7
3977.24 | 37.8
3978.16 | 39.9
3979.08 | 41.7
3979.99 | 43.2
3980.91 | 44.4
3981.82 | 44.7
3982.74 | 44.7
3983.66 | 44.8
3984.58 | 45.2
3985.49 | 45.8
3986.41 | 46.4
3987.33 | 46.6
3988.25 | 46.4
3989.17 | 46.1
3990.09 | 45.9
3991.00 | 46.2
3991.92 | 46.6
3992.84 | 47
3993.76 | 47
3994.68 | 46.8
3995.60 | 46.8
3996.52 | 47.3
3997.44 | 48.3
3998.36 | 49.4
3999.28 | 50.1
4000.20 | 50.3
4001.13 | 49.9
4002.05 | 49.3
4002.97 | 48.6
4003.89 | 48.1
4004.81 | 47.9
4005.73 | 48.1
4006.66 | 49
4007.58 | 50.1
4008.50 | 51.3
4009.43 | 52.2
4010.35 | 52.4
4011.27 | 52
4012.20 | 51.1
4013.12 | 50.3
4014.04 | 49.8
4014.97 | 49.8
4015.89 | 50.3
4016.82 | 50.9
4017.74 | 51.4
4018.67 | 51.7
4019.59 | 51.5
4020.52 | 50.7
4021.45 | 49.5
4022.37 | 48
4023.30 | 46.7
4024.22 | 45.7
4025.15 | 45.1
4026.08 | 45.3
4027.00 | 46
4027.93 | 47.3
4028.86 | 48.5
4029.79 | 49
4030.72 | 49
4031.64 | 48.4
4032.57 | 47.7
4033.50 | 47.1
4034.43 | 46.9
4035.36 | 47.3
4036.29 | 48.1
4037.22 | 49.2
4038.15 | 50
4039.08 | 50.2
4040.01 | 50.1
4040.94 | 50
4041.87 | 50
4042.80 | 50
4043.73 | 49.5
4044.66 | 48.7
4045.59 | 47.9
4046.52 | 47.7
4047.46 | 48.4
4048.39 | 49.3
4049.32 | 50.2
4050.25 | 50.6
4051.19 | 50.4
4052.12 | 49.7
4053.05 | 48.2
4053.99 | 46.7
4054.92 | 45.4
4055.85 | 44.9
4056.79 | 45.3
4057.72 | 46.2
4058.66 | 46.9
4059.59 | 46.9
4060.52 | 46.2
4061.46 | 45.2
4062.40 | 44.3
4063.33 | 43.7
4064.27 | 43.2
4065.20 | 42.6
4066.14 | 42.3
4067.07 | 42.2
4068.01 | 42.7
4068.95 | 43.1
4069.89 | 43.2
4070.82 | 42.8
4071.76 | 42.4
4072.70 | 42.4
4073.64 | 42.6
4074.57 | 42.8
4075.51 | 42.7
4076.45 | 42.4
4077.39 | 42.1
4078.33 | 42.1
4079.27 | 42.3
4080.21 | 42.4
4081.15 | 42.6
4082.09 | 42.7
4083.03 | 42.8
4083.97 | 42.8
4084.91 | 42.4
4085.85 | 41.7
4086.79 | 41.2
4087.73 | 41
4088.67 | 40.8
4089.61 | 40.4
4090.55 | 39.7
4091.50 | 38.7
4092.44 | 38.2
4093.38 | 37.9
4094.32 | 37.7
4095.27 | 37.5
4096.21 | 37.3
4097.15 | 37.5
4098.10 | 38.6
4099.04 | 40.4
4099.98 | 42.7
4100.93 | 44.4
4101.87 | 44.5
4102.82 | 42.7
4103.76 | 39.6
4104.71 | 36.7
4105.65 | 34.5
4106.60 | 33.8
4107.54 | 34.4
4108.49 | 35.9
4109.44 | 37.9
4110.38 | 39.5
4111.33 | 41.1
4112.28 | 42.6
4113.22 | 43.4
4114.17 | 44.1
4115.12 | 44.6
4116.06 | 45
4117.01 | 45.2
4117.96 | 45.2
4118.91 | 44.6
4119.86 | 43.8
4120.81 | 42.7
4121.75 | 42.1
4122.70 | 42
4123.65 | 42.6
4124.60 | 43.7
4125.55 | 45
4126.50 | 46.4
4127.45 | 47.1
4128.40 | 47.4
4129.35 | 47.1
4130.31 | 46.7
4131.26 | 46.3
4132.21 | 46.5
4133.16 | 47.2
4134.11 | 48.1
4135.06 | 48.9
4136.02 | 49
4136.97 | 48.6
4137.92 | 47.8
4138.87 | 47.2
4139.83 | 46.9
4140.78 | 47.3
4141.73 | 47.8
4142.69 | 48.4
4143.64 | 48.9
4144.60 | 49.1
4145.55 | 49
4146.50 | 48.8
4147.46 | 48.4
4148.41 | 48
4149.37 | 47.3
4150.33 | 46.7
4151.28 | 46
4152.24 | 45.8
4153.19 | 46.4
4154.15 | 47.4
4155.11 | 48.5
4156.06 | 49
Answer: 1.28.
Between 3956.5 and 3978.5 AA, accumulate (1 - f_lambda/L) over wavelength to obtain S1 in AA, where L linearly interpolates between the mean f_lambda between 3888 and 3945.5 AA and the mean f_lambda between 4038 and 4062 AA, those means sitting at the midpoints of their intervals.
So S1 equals 4.4 AA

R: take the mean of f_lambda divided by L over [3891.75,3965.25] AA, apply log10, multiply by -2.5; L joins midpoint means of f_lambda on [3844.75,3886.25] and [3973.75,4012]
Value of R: 0.13 mag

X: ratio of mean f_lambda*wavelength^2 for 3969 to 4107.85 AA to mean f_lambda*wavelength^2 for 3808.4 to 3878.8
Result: 1.26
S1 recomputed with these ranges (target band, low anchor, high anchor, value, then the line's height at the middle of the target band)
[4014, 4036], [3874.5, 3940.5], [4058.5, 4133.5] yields -4.6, 40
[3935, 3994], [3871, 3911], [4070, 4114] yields -1.5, 37.9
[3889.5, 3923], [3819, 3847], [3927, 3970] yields -3.1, 35.6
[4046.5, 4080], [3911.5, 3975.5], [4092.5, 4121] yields -4.6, 39.5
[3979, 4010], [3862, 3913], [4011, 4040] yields -0.5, 46.5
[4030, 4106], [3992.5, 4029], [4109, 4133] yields 3.9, 46.5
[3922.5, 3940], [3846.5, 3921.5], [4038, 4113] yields 2.8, 40.2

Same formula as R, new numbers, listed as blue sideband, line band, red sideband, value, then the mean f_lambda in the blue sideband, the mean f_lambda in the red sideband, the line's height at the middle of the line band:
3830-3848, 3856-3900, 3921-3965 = -0.122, 32.3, 37.5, 34.2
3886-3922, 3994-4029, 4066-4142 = -0.212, 37.8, 42.6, 40.4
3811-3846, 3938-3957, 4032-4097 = -0.022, 36.3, 44.6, 40.5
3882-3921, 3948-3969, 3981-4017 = 0.170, 37.2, 48.2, 43.6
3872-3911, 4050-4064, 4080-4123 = -0.170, 36.2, 40.8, 39.8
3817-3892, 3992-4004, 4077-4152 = -0.188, 37.3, 43.3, 40.6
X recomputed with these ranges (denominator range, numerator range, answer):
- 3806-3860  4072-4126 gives 1.24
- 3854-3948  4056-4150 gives 1.25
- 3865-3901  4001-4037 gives 1.42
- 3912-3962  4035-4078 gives 1.28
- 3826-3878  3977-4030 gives 1.34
